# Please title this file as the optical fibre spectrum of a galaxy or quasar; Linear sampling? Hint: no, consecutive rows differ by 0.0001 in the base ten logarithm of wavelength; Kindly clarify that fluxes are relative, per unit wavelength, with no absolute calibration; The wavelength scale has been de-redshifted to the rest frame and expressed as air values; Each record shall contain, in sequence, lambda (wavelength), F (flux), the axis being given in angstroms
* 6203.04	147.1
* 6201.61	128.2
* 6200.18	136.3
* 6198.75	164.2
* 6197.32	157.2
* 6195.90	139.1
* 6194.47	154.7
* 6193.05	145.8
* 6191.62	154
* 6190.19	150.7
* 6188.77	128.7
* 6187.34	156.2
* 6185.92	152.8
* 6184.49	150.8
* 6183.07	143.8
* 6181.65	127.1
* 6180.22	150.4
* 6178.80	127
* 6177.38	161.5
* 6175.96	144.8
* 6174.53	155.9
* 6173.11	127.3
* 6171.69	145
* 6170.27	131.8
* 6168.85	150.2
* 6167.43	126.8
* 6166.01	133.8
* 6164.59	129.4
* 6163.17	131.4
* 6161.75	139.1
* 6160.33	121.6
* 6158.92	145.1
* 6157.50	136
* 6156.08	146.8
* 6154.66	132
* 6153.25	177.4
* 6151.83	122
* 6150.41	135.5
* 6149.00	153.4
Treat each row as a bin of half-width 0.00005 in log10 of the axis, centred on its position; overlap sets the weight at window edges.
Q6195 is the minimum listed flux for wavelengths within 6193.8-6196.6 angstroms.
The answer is 139.1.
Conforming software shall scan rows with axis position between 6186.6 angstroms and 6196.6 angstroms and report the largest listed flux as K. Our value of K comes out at 156.2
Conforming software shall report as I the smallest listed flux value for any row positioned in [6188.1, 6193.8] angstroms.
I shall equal 128.7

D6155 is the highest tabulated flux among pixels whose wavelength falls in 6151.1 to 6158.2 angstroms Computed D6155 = 177.4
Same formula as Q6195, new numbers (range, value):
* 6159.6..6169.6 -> 121.6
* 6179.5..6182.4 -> 127.1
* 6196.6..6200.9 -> 136.3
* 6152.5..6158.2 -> 132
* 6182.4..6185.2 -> 143.8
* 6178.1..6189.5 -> 127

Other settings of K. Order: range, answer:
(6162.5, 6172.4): 150.2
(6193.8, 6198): 157.2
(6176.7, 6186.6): 161.5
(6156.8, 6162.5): 145.1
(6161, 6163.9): 139.1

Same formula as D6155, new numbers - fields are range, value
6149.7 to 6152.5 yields 135.5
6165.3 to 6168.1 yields 133.8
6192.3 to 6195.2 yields 154.7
